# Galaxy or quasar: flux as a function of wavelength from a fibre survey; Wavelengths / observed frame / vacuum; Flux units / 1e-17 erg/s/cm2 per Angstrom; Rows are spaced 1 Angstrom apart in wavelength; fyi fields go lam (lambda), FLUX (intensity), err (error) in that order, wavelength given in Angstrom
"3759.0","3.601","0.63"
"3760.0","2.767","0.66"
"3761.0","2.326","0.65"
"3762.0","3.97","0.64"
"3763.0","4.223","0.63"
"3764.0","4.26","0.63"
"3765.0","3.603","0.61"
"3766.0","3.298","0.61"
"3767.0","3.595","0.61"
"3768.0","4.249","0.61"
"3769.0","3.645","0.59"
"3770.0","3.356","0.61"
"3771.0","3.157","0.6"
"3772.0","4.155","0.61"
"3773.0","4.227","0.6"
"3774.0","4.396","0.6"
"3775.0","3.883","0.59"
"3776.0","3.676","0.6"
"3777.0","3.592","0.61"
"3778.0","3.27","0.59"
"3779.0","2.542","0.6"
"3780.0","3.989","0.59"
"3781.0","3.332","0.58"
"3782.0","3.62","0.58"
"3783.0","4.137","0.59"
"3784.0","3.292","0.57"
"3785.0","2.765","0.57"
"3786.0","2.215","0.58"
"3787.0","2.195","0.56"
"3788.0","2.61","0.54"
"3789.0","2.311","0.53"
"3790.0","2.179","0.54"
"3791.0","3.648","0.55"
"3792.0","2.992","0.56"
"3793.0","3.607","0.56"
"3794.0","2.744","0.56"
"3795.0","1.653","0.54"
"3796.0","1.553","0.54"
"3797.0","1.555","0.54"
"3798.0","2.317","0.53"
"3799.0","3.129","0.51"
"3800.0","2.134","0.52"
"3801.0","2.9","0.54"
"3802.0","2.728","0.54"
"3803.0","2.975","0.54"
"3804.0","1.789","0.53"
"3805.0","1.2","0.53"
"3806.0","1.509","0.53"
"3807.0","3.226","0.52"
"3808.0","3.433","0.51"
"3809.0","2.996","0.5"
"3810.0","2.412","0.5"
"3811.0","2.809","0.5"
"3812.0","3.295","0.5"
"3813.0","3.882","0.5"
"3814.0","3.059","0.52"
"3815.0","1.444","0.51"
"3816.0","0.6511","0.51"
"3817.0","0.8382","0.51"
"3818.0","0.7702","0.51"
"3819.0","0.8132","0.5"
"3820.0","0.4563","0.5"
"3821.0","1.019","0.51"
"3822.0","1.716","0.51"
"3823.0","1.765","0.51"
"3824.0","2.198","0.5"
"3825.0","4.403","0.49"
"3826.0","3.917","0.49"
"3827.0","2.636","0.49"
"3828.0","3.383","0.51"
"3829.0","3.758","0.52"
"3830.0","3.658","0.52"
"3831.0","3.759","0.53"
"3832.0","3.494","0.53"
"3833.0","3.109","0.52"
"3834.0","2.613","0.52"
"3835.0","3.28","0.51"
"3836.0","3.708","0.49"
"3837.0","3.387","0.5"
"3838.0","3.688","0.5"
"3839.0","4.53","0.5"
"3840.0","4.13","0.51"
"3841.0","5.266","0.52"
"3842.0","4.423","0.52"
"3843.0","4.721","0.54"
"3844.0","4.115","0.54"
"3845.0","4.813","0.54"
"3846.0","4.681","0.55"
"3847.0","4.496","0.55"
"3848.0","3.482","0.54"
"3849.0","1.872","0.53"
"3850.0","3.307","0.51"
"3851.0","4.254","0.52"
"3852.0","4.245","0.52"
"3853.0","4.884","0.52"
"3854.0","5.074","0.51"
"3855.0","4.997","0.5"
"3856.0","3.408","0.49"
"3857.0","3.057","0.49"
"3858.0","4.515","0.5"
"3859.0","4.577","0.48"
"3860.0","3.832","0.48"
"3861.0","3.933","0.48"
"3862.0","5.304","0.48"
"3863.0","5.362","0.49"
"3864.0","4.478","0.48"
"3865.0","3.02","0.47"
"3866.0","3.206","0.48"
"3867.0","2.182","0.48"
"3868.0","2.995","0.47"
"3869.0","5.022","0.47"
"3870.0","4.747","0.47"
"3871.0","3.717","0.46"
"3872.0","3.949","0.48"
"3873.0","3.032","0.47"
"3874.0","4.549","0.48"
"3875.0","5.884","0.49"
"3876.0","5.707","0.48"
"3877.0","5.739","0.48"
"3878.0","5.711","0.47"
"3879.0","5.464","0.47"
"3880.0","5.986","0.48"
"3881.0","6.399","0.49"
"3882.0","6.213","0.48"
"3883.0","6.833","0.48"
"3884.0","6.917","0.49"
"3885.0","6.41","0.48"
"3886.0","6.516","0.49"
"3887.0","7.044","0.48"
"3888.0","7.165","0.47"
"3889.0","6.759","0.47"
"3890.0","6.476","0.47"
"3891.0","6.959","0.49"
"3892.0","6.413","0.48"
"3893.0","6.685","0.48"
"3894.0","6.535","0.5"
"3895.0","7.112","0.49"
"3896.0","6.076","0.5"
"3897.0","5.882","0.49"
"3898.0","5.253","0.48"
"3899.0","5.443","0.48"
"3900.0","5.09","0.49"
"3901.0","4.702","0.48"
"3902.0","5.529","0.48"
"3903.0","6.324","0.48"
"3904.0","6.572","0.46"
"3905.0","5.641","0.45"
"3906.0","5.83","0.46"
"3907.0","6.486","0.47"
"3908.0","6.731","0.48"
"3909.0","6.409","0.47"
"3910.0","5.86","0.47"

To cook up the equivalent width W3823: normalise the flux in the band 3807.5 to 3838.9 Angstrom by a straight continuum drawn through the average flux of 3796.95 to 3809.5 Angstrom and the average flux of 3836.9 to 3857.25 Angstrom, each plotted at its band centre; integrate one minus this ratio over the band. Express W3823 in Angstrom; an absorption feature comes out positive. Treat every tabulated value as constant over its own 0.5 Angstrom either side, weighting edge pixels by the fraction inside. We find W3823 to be 5.6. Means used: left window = 2.49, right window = 4.16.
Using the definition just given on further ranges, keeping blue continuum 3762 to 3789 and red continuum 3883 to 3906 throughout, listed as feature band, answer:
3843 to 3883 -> 7.9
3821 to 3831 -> 3.6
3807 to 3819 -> 5.6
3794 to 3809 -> 6.5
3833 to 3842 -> 2.0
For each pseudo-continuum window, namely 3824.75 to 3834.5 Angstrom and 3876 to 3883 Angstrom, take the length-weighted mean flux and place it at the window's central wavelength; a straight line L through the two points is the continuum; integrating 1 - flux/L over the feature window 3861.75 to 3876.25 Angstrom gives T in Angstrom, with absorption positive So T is 3.40 Angstrom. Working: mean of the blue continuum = 3.45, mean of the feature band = 4.17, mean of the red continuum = 5.97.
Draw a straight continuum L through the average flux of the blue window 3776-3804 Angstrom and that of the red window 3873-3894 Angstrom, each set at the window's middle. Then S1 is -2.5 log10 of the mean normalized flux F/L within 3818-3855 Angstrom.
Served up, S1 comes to 0.305 mag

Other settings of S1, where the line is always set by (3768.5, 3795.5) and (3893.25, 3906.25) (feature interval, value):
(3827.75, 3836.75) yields 0.262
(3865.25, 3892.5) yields -0.006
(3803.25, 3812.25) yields 0.455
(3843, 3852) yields 0.187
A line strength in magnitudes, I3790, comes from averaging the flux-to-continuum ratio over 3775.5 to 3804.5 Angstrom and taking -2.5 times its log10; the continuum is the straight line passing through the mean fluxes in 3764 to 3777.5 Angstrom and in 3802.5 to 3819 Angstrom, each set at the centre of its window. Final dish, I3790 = 0.08 mag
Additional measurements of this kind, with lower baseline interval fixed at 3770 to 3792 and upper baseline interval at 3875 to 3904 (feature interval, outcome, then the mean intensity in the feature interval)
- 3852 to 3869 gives 0.30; 4.09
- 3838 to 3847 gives 0.09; 4.53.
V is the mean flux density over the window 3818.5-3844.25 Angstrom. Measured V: 3.22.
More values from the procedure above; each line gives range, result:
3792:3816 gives 2.51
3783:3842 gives 2.71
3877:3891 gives 6.45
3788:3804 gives 2.54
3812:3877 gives 3.56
